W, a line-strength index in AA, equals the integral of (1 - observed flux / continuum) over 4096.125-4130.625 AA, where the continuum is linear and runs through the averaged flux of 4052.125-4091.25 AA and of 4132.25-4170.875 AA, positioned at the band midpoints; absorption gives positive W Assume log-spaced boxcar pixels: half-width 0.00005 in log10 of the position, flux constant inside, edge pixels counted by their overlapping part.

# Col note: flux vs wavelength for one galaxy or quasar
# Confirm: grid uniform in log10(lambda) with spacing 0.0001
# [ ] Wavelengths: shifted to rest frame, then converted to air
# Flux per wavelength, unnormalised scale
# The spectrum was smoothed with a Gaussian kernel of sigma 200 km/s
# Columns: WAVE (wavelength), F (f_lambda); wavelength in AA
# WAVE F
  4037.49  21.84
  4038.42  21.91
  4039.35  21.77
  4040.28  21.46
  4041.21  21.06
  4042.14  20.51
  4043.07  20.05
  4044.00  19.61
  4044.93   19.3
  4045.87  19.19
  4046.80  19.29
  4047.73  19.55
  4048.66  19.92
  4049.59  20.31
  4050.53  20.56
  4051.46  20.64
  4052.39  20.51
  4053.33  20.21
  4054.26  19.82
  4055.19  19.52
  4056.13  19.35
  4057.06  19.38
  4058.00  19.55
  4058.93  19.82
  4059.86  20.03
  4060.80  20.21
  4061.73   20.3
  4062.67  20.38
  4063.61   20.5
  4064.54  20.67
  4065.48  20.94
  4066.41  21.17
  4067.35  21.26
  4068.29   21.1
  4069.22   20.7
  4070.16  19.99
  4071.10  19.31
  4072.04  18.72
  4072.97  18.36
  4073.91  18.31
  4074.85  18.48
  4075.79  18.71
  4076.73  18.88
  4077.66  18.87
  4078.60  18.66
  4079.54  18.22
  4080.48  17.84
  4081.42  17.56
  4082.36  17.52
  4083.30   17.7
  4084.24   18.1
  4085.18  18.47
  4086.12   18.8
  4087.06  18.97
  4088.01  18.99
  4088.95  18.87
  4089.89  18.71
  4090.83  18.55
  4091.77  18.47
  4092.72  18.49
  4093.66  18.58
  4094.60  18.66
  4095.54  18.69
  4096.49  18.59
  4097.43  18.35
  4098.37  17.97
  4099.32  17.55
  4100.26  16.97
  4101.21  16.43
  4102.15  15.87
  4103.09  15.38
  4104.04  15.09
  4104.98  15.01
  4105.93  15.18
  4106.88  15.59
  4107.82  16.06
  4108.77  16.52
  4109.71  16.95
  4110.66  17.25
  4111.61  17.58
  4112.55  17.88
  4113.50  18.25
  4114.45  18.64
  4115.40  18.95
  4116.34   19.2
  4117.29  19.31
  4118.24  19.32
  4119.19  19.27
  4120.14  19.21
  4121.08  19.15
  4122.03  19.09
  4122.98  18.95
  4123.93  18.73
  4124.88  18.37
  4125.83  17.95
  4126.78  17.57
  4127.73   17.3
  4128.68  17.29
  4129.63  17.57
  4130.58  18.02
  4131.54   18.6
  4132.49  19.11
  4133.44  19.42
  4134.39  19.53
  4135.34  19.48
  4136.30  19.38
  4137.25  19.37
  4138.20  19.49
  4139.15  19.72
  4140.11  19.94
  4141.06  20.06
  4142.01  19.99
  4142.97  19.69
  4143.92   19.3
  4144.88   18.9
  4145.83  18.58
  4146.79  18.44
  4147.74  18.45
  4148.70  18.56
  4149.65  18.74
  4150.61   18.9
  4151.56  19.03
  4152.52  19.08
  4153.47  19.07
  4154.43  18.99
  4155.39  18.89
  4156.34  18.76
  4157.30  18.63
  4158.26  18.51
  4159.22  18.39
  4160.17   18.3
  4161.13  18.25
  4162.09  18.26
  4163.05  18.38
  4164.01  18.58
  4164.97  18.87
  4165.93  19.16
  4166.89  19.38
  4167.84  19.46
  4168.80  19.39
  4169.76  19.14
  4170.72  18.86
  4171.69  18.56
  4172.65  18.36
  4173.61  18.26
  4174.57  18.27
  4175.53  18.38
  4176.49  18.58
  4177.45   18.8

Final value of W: 2.8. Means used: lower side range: 19.3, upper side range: 19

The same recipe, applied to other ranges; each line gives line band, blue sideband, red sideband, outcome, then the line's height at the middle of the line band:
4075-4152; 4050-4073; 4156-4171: 4.5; 19.4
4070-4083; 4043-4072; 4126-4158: 0.9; 19.8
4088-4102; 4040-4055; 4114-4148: 0.9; 19.4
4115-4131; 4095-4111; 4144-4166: -1.0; 17.4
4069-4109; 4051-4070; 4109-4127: 3.1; 19.4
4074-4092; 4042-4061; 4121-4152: 1.0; 19.5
